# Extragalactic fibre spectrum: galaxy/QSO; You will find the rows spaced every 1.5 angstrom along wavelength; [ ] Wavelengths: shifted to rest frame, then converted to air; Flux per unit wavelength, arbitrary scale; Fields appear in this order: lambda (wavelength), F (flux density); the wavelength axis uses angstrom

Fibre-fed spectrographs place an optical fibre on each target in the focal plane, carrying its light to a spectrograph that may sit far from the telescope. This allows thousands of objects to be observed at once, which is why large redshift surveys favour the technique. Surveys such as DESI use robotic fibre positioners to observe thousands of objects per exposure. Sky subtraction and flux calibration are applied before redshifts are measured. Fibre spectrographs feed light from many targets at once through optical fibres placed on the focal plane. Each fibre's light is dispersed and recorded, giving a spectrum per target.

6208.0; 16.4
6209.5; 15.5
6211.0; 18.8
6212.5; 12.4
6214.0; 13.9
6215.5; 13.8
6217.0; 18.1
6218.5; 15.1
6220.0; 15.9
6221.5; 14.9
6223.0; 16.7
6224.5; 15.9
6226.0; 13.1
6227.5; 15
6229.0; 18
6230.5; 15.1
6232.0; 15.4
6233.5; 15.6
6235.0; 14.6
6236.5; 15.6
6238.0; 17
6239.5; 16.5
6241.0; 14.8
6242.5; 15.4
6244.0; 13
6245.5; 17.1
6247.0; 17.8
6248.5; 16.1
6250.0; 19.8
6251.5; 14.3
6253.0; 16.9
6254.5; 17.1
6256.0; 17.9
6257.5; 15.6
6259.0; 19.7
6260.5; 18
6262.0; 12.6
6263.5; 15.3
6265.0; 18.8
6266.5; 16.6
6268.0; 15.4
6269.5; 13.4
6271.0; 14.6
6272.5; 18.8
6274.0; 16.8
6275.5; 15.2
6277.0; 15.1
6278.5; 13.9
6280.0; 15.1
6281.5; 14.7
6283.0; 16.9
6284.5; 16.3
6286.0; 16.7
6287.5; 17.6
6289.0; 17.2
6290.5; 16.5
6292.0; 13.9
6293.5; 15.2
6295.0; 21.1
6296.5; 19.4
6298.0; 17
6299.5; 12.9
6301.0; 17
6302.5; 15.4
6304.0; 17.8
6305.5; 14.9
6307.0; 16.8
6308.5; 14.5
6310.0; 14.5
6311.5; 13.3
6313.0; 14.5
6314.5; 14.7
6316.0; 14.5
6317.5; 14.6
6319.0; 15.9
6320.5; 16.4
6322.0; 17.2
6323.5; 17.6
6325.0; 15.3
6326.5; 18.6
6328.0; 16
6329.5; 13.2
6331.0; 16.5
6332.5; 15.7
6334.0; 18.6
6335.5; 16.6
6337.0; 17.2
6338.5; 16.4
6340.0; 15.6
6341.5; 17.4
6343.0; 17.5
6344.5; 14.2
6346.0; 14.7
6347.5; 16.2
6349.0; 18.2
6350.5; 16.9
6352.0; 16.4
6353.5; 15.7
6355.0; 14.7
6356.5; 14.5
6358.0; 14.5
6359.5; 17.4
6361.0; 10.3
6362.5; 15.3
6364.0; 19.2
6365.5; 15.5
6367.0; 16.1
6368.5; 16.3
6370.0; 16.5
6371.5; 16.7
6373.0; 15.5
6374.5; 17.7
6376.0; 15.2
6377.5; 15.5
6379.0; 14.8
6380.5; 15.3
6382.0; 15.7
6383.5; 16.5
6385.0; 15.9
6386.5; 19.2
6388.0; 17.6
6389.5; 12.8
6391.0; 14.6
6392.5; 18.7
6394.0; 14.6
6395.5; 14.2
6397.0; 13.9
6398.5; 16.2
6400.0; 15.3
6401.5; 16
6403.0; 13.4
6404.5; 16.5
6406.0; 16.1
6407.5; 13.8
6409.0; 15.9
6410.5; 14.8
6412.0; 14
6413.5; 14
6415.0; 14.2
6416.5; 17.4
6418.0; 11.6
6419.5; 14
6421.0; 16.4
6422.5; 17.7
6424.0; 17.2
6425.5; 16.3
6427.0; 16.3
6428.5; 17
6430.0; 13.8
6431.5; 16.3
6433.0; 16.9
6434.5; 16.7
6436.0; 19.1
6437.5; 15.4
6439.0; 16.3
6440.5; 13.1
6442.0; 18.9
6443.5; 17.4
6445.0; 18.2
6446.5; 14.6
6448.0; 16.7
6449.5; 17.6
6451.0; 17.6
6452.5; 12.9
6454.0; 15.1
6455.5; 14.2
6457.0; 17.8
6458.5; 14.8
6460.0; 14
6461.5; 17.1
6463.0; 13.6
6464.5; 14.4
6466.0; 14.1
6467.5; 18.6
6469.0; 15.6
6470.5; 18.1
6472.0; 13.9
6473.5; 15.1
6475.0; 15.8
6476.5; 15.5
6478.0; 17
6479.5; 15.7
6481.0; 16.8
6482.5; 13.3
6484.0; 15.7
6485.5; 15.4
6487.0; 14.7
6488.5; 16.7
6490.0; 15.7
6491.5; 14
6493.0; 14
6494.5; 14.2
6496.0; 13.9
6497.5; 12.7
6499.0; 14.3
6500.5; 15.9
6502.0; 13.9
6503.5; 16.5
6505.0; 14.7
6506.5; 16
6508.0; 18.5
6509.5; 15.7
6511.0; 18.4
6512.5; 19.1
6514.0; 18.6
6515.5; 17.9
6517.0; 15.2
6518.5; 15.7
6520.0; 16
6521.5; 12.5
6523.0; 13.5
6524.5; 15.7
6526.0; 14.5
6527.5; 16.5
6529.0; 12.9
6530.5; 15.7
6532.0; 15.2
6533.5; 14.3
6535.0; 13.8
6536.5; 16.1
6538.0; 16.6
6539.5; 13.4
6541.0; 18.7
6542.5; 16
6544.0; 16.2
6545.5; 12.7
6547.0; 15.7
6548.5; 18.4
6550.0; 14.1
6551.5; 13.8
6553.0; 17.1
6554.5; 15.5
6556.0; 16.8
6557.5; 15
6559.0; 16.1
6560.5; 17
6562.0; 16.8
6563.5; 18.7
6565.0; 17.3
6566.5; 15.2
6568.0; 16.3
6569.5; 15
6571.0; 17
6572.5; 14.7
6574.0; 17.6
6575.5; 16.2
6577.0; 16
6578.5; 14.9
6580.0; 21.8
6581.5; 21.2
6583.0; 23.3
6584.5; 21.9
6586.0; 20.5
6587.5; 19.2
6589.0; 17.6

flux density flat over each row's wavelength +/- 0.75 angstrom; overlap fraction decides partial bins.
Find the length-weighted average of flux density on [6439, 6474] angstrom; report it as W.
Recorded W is 15.8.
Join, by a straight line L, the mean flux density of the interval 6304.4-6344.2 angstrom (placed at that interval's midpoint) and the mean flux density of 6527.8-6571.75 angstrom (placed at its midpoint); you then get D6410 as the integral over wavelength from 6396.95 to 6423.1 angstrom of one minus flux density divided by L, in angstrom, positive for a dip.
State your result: 1.3 angstrom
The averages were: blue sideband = 15.9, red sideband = 15.8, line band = 15.1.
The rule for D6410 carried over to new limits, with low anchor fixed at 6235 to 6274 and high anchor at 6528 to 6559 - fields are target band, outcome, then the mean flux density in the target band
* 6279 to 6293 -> 0.1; 16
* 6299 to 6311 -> 0.5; 15.5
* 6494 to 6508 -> 0.6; 14.9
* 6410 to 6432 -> 0.6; 15.4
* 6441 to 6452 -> -1.0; 17.1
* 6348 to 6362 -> 0.5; 15.4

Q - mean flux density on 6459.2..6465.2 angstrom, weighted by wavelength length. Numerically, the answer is 14.8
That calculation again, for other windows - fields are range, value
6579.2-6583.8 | 22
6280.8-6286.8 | 16.2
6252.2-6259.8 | 17.4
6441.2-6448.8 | 17.1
